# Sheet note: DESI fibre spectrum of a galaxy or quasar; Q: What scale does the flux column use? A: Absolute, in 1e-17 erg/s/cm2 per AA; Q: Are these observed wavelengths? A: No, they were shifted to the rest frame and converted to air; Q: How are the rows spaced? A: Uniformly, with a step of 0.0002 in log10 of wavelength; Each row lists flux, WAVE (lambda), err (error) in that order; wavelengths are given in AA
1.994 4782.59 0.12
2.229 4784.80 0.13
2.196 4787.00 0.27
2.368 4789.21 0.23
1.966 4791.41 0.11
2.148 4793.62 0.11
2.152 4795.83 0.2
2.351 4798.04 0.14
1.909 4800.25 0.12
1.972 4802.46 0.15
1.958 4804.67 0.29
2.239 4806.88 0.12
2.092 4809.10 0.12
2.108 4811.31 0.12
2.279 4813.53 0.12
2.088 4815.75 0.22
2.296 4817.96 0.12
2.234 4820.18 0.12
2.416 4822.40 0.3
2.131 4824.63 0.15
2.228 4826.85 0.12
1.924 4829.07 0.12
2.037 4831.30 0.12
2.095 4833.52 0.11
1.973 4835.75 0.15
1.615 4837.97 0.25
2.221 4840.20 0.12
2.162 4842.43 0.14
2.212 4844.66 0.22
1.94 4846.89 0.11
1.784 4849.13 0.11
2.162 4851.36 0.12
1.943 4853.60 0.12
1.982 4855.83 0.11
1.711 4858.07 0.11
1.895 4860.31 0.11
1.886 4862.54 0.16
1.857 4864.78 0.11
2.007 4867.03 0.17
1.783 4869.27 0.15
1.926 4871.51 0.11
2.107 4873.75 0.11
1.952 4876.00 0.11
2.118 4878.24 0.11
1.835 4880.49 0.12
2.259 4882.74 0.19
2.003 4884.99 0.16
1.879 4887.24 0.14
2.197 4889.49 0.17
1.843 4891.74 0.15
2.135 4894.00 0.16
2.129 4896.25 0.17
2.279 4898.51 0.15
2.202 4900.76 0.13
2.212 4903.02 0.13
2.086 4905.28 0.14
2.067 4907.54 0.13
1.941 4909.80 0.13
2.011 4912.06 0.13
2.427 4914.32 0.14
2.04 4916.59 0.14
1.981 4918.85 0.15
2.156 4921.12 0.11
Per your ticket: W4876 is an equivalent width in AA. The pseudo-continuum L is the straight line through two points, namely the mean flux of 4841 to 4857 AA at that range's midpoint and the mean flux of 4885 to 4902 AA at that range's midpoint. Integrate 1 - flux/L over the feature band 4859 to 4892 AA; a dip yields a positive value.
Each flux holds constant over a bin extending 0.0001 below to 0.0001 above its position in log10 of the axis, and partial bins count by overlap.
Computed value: 1.49 AA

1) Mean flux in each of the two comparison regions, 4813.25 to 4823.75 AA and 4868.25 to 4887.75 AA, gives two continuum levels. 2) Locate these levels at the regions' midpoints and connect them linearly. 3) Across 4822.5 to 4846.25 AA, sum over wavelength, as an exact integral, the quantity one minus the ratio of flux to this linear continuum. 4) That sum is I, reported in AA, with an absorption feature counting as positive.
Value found 1.2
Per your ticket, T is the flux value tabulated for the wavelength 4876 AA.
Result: 1.952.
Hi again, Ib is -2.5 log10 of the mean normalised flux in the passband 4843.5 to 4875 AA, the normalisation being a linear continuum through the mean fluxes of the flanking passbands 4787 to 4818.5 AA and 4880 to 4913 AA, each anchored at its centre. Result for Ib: 0.08 mag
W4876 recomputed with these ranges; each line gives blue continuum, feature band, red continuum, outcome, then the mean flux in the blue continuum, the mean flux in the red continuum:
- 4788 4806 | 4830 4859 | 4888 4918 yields 1.7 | 2.11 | 2.12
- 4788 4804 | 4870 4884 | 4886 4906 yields 0.6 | 2.12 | 2.11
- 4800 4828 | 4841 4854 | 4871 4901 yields 0.4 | 2.16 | 2.06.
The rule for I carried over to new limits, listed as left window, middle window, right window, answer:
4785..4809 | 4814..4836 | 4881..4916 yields -0.3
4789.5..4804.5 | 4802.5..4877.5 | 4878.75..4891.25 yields 0.9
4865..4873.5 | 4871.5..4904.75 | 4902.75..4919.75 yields -1.3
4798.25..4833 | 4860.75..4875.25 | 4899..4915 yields 1.4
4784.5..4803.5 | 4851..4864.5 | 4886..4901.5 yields 1.3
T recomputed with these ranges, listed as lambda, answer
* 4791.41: 1.966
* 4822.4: 2.416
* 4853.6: 1.943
